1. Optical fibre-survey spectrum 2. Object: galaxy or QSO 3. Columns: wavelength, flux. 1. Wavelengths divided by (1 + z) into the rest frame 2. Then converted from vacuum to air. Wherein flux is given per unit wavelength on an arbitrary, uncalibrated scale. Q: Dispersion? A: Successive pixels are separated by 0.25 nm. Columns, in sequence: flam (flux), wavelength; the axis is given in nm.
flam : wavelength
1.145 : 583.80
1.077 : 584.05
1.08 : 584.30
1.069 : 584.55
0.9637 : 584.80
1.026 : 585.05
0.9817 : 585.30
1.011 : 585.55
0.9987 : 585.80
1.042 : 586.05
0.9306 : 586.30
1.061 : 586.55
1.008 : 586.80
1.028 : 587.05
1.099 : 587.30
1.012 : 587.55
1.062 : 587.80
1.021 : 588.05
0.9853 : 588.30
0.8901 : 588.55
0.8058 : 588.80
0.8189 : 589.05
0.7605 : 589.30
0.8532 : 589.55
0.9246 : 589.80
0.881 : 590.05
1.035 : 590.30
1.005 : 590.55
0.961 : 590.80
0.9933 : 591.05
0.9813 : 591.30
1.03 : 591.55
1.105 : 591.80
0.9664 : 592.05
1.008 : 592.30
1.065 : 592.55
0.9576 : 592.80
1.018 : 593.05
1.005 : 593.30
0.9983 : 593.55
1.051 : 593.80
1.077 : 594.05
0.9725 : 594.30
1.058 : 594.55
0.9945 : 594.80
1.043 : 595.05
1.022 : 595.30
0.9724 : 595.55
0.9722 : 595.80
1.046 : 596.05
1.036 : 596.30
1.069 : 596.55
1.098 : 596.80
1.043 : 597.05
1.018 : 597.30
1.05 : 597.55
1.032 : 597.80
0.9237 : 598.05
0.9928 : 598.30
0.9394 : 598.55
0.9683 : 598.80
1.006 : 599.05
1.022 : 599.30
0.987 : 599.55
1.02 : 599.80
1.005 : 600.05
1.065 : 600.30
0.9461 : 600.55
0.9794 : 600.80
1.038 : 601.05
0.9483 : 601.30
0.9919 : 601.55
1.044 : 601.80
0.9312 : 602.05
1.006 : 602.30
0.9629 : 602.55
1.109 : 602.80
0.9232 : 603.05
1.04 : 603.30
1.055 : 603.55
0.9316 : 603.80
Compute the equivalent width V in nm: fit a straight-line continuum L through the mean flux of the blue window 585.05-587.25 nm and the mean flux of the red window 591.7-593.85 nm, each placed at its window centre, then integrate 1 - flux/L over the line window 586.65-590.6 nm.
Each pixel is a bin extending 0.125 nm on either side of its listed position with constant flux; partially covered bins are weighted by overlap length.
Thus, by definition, 0.25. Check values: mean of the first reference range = 1.01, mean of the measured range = 0.949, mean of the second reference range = 1.02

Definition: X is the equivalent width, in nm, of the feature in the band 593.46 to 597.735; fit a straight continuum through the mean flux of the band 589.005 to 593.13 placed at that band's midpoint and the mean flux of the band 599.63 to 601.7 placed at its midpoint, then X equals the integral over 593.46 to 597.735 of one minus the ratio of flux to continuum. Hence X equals -0.22 nm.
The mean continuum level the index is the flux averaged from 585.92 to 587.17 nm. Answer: 1.01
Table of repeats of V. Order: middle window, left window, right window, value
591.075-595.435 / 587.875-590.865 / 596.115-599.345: -0.269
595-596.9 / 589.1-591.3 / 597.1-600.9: -0.113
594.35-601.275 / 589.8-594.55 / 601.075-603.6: -0.059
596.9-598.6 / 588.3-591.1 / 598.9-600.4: -0.017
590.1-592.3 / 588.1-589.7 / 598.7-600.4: -0.275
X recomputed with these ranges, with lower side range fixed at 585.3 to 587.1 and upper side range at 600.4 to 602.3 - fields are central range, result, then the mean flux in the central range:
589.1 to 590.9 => 0.16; 0.912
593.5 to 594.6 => -0.04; 1.03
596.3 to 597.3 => -0.07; 1.06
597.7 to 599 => 0.02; 0.972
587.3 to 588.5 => -0.02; 1.02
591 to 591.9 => -0.02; 1.03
